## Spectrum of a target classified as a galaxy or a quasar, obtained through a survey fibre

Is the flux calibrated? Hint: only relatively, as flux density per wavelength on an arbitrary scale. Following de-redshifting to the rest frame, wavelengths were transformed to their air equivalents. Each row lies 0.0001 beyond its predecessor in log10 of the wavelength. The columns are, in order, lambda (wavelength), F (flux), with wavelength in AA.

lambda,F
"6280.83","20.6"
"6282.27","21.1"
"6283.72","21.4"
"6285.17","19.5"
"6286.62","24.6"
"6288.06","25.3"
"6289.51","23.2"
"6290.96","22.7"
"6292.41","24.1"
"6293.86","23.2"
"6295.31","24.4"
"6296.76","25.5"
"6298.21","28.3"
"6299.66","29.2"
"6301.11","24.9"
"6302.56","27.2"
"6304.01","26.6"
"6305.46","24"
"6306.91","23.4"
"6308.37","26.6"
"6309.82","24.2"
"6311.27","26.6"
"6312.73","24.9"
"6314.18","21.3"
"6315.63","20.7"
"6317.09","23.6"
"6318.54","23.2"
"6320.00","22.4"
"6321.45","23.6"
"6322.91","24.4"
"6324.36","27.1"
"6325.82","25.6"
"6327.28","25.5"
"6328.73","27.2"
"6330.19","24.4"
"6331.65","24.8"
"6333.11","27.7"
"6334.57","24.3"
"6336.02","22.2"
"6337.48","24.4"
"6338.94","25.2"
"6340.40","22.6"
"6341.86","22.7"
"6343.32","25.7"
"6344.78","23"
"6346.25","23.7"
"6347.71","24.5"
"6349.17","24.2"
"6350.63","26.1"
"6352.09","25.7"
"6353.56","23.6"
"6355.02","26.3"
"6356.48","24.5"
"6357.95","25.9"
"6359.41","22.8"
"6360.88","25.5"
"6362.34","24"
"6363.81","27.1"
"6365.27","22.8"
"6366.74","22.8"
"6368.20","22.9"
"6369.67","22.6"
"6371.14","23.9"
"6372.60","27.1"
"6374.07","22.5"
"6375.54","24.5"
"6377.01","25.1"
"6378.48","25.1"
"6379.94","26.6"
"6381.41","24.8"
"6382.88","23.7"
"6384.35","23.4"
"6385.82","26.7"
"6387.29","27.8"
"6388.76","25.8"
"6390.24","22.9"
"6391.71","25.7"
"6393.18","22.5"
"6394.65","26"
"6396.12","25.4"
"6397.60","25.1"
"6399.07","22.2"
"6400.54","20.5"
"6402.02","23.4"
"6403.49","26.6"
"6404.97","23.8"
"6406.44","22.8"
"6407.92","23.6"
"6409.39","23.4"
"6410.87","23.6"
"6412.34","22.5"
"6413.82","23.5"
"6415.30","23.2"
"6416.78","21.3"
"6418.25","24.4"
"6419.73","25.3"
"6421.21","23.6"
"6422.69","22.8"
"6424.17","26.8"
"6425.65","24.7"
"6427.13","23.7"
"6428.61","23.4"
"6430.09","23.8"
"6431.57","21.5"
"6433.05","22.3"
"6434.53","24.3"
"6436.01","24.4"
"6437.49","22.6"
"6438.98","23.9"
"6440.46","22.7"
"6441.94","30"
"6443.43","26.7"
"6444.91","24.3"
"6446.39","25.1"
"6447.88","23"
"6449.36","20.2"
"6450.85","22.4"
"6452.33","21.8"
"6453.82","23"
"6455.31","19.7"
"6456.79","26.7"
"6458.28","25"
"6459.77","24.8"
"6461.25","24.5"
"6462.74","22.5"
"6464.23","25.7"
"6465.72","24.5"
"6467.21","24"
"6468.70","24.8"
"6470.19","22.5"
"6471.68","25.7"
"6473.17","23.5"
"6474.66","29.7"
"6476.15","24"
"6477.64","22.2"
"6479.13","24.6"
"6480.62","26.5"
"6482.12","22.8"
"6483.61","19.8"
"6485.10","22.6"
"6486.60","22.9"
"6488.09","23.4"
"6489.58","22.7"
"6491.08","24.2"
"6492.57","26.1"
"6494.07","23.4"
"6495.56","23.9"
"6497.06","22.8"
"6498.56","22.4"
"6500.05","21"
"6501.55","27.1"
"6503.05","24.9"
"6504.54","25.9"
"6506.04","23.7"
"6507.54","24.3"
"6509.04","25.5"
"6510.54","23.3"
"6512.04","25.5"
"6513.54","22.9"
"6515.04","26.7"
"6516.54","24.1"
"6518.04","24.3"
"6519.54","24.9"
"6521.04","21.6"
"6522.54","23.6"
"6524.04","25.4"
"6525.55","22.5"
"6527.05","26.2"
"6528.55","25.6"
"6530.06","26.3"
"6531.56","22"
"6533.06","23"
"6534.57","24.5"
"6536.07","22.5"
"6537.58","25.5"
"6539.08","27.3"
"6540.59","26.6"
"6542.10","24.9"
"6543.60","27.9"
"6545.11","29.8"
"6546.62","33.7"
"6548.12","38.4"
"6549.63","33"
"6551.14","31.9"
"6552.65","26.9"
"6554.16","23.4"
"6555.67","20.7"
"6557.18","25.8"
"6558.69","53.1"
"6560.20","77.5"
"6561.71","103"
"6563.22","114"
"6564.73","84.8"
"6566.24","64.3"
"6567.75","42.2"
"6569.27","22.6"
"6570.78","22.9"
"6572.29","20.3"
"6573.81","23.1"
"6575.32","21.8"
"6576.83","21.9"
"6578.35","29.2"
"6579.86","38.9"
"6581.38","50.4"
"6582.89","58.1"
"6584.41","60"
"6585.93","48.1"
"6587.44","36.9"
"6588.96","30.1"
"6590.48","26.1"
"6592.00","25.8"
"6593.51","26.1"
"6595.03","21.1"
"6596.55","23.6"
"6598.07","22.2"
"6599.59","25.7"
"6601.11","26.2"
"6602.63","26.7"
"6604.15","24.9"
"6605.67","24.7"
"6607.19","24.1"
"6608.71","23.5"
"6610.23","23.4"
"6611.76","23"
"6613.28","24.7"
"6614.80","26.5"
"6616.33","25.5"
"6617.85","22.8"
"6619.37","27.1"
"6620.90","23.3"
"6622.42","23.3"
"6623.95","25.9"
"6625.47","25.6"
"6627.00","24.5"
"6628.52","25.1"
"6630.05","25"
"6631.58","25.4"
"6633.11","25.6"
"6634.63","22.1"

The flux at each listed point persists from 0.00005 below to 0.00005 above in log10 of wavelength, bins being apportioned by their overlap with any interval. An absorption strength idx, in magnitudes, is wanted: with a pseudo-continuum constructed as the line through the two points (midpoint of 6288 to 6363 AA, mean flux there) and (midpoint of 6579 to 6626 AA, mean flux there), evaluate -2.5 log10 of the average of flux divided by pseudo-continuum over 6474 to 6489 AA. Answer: 0.15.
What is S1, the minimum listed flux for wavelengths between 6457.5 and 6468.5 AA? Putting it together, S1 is 22.5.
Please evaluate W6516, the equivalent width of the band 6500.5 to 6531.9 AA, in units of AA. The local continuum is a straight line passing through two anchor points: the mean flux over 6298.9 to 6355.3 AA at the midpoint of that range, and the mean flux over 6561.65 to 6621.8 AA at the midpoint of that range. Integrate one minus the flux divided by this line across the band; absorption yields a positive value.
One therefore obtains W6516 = 7.0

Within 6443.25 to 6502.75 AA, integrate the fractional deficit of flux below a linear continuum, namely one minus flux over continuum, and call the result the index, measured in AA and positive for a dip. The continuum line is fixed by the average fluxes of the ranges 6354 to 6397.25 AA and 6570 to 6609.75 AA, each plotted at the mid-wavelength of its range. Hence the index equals 7.3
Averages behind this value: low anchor 24.7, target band 23.8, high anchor 30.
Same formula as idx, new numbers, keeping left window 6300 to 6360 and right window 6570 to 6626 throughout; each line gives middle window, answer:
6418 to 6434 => 0.094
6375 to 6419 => 0.060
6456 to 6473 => 0.085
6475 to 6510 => 0.133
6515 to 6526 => 0.141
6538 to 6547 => -0.014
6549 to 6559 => -0.068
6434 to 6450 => 0.082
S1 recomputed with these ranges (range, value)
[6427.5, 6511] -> 19.7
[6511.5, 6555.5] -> 21.6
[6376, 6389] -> 23.4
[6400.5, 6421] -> 20.5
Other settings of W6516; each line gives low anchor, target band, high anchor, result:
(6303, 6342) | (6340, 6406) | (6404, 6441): -1.2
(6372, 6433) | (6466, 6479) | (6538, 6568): 3.6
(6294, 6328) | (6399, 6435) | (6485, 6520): 1.4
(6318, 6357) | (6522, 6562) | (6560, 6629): 1.5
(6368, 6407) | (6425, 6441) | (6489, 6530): 0.7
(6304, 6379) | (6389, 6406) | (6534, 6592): 2.5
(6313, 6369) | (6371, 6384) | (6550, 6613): 0.7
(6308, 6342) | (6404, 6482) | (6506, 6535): 1.3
